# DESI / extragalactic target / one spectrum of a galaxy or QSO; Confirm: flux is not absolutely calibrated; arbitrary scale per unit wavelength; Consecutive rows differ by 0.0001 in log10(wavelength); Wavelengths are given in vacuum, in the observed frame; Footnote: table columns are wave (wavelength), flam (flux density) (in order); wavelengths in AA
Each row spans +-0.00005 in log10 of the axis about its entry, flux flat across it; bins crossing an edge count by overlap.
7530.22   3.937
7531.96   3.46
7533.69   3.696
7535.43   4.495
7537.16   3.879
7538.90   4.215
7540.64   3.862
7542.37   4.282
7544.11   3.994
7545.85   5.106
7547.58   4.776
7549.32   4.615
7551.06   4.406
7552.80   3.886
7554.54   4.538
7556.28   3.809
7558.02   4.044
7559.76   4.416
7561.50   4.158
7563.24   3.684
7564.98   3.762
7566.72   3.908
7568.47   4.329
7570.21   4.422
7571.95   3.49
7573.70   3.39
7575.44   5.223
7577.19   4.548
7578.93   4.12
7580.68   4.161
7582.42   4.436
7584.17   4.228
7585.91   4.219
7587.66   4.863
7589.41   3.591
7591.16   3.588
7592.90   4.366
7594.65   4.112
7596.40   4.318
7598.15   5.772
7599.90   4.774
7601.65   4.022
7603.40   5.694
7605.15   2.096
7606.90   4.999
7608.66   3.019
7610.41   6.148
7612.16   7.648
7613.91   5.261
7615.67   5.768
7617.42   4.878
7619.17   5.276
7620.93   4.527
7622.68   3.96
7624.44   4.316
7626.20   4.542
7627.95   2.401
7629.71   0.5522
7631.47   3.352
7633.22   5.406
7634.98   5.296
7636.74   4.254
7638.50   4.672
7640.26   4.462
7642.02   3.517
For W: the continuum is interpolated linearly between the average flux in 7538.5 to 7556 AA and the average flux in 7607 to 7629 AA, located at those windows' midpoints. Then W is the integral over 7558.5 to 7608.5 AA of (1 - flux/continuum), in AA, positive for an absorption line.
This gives 3.9 AA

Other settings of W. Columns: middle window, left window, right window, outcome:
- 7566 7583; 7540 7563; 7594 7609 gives 0.5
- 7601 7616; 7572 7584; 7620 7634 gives -4.3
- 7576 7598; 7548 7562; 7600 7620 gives 1.9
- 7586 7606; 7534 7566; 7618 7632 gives -2.2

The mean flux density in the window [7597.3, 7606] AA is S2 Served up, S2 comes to 4.48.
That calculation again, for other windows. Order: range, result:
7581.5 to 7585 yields 4.33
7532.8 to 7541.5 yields 4.03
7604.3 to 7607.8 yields 3.55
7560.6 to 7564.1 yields 3.93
